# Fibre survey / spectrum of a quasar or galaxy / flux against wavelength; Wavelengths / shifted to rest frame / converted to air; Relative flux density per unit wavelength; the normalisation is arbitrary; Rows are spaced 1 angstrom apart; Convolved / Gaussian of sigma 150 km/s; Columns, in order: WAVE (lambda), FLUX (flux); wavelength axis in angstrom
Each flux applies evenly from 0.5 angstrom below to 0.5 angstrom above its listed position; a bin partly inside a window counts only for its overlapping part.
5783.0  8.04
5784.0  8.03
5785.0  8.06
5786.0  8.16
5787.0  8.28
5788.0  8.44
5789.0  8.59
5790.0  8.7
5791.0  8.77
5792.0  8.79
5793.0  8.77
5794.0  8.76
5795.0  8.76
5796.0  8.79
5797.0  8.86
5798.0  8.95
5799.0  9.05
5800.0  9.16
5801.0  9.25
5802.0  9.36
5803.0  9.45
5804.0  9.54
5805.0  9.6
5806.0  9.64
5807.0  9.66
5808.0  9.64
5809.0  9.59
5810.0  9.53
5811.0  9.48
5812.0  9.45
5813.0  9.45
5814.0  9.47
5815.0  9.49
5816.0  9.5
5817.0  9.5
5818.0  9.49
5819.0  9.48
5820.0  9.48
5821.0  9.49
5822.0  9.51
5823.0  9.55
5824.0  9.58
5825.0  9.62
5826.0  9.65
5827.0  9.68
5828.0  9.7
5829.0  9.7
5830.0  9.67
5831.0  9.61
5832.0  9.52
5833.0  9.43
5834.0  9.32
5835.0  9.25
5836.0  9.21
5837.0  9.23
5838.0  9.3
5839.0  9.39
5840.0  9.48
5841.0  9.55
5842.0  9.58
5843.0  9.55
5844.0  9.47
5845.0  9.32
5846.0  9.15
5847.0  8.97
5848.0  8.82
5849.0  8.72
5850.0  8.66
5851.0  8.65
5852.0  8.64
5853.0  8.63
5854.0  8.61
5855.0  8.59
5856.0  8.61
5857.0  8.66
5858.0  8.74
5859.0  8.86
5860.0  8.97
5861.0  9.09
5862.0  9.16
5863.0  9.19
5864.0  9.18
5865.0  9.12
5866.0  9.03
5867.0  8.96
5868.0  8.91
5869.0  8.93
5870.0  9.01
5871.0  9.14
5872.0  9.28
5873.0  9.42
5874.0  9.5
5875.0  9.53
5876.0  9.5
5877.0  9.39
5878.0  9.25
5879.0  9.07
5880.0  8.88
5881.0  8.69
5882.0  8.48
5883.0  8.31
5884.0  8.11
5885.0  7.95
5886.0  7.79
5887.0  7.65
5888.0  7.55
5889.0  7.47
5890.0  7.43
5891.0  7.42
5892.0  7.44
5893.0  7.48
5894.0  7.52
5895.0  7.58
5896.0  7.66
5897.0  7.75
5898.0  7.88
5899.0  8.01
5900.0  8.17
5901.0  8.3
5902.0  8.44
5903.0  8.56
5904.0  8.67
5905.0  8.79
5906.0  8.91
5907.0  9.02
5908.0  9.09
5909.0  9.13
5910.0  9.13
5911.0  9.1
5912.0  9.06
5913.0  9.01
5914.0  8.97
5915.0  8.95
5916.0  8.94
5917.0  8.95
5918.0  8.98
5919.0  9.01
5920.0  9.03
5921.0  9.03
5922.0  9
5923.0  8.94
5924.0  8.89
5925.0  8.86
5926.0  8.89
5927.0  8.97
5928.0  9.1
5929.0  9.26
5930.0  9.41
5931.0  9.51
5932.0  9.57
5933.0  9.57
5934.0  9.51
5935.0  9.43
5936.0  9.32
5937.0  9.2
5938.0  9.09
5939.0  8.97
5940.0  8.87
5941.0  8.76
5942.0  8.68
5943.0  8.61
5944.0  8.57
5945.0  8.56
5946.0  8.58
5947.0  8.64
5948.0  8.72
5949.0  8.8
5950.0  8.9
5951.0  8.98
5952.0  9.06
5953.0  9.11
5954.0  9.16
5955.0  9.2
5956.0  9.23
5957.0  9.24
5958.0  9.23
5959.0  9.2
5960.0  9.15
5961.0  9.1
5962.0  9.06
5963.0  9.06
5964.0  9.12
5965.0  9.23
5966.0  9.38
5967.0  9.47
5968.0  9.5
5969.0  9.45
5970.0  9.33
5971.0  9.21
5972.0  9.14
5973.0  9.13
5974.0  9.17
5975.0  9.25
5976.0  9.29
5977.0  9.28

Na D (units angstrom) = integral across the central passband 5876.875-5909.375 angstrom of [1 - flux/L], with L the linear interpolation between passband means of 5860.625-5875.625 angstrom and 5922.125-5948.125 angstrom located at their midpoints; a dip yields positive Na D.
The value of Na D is 3.2 angstrom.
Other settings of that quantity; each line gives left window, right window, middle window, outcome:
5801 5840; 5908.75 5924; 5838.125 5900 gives 3.87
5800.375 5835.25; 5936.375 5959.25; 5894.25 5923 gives 1.35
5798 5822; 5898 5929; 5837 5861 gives 0.59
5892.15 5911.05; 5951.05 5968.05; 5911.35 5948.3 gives -1.10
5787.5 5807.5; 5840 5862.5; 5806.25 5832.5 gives -1.59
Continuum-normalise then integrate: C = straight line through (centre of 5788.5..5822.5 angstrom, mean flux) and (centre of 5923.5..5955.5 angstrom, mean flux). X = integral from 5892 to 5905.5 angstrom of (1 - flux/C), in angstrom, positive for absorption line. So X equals 1.6 angstrom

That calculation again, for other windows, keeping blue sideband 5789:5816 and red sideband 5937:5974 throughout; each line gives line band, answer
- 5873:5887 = 0.5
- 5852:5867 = 0.4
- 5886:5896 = 1.7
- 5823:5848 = -0.7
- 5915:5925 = 0.1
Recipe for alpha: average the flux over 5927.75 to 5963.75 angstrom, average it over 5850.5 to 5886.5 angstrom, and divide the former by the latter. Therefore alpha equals 1.02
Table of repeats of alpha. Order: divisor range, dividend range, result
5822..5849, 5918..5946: 0.96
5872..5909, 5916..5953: 1.08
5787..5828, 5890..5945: 0.94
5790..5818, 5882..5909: 0.87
